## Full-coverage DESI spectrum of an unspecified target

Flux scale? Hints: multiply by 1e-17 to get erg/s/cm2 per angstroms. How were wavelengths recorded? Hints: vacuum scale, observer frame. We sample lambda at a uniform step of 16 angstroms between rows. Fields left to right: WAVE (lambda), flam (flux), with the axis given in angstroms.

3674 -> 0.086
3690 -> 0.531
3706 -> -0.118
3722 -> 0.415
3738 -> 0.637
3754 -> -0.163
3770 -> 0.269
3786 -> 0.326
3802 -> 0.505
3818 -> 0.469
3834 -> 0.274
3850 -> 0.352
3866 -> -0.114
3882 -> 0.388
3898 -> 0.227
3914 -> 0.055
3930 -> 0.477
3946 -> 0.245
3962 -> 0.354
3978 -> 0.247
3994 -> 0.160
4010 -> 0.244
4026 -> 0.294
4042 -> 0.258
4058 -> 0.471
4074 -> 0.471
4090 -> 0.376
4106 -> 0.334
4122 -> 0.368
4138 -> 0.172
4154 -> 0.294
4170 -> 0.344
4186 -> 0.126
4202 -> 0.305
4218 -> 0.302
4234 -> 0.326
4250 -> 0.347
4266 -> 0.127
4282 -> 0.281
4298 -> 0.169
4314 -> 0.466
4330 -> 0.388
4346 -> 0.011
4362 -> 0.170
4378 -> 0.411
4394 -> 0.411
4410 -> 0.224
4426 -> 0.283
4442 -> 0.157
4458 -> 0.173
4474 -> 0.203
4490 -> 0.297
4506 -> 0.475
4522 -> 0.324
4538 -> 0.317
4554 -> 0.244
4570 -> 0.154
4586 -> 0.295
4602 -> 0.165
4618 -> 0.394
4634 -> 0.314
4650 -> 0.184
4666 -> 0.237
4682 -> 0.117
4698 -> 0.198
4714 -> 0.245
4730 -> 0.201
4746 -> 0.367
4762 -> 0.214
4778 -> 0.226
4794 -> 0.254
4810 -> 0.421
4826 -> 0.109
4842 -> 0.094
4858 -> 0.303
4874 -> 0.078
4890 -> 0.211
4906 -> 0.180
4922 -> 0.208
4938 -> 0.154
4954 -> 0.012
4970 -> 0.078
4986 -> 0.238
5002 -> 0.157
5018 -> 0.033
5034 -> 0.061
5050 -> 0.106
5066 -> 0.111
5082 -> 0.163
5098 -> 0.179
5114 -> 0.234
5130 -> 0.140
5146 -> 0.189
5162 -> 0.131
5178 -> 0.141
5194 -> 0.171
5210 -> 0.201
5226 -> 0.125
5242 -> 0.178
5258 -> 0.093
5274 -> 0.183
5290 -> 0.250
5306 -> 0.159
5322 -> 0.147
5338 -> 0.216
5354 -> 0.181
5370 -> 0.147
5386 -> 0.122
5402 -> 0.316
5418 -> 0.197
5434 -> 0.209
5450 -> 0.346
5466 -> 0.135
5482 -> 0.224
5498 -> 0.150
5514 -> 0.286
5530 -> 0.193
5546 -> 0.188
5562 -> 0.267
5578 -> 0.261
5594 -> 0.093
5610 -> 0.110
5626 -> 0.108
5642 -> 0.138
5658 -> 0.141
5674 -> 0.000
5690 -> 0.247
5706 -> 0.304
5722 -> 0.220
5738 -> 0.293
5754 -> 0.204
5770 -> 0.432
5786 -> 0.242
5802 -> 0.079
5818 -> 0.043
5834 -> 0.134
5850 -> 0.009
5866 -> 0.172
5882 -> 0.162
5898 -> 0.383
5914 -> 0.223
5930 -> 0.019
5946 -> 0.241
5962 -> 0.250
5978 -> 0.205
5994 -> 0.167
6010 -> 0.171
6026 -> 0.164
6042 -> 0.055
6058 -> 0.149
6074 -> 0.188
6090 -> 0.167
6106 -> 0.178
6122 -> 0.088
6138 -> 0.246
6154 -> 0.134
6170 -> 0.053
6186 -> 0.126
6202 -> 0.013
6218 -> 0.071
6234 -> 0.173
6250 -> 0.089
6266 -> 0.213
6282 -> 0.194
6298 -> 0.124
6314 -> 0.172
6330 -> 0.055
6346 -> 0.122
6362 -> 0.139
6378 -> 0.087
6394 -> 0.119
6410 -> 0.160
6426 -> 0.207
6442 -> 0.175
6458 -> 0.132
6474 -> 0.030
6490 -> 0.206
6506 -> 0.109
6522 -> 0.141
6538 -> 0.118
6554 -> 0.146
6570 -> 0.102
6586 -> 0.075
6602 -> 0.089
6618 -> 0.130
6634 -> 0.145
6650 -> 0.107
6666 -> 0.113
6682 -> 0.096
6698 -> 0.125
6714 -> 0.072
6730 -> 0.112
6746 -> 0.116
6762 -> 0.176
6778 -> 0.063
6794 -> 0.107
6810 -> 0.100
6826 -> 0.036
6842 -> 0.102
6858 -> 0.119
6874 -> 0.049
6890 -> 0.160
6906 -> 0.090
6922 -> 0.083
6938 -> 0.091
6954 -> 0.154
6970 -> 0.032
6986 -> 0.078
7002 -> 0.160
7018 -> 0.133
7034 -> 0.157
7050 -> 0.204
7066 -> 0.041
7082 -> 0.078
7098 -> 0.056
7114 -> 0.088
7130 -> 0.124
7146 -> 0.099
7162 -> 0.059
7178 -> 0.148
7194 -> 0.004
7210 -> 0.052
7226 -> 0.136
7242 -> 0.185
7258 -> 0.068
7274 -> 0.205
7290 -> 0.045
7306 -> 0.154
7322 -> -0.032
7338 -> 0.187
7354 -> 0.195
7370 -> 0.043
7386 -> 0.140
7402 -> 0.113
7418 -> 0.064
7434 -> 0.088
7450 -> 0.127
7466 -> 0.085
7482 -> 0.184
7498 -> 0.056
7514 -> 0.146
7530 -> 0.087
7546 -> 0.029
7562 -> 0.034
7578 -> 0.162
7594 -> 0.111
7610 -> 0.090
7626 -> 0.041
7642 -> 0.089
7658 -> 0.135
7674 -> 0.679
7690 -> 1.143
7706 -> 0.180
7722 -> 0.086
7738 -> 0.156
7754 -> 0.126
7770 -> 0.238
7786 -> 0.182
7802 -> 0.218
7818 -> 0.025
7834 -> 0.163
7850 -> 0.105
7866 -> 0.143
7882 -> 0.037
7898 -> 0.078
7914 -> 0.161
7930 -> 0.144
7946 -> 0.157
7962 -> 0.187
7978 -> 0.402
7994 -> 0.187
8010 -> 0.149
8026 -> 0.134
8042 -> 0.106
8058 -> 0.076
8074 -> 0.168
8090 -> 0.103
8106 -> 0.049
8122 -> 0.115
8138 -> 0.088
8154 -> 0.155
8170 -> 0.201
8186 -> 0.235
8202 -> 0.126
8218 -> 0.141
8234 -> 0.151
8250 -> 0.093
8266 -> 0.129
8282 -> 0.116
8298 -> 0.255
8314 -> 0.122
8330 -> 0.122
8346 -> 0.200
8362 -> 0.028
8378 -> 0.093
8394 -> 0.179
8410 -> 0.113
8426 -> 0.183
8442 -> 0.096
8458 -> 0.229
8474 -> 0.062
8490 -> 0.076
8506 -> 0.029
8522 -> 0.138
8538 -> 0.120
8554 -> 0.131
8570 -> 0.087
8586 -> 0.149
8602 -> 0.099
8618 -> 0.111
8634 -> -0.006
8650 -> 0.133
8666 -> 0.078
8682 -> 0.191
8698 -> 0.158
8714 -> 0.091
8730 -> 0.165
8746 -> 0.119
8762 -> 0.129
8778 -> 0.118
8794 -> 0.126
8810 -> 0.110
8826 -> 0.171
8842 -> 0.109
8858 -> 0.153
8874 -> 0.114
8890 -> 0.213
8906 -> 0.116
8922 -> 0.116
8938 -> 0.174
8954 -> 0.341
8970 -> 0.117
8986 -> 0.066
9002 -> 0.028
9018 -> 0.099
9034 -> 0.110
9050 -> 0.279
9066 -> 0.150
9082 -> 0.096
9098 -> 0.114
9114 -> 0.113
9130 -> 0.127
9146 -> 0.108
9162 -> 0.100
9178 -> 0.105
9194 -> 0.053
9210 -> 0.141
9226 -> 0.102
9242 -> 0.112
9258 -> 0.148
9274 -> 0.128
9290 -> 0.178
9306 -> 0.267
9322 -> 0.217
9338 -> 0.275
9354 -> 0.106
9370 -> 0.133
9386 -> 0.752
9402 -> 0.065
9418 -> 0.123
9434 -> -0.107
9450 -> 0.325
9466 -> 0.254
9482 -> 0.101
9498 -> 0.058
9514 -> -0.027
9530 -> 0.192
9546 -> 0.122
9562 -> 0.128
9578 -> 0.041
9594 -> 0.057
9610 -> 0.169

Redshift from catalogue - 1.061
